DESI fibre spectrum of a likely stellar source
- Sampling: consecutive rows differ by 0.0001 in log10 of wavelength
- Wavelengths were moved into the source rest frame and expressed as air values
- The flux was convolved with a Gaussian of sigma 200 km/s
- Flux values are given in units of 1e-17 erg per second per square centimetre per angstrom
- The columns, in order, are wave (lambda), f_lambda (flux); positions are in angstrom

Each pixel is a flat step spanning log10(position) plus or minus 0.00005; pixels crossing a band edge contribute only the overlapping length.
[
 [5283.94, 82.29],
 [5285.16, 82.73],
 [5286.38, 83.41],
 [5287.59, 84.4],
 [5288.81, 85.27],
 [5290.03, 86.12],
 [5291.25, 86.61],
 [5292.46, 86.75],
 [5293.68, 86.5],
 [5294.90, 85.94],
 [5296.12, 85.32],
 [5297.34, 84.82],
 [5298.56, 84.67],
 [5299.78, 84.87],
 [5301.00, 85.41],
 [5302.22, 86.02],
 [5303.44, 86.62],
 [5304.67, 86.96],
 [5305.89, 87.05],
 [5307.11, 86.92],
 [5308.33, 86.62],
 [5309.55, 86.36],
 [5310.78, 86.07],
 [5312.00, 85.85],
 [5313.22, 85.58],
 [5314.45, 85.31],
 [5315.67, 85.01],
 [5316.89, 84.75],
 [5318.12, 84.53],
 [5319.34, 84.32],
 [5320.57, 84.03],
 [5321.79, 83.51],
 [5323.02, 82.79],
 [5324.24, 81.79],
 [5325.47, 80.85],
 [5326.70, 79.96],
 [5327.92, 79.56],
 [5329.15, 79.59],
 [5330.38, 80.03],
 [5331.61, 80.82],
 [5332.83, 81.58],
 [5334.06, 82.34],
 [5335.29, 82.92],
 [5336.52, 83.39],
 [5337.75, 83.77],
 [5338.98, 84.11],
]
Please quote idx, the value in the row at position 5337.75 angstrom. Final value 83.77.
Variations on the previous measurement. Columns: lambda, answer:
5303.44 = 86.62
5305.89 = 87.05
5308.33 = 86.62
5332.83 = 81.58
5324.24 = 81.79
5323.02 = 82.79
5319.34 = 84.32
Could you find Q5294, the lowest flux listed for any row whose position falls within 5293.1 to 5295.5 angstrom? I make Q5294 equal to 85.94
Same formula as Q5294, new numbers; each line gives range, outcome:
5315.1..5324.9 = 81.79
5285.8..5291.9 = 83.41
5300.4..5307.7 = 85.41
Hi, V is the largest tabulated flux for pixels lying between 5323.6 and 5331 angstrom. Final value 81.79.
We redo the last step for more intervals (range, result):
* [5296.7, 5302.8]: 86.02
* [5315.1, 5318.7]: 85.01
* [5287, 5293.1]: 86.75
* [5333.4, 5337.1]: 83.39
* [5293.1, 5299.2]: 86.5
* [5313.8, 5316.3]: 85.31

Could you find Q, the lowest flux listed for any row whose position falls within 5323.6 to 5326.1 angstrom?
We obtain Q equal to 80.85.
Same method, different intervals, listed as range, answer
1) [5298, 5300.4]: 84.67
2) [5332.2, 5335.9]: 81.58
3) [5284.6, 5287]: 82.73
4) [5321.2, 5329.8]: 79.56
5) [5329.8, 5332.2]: 80.03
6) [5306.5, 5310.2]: 86.36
